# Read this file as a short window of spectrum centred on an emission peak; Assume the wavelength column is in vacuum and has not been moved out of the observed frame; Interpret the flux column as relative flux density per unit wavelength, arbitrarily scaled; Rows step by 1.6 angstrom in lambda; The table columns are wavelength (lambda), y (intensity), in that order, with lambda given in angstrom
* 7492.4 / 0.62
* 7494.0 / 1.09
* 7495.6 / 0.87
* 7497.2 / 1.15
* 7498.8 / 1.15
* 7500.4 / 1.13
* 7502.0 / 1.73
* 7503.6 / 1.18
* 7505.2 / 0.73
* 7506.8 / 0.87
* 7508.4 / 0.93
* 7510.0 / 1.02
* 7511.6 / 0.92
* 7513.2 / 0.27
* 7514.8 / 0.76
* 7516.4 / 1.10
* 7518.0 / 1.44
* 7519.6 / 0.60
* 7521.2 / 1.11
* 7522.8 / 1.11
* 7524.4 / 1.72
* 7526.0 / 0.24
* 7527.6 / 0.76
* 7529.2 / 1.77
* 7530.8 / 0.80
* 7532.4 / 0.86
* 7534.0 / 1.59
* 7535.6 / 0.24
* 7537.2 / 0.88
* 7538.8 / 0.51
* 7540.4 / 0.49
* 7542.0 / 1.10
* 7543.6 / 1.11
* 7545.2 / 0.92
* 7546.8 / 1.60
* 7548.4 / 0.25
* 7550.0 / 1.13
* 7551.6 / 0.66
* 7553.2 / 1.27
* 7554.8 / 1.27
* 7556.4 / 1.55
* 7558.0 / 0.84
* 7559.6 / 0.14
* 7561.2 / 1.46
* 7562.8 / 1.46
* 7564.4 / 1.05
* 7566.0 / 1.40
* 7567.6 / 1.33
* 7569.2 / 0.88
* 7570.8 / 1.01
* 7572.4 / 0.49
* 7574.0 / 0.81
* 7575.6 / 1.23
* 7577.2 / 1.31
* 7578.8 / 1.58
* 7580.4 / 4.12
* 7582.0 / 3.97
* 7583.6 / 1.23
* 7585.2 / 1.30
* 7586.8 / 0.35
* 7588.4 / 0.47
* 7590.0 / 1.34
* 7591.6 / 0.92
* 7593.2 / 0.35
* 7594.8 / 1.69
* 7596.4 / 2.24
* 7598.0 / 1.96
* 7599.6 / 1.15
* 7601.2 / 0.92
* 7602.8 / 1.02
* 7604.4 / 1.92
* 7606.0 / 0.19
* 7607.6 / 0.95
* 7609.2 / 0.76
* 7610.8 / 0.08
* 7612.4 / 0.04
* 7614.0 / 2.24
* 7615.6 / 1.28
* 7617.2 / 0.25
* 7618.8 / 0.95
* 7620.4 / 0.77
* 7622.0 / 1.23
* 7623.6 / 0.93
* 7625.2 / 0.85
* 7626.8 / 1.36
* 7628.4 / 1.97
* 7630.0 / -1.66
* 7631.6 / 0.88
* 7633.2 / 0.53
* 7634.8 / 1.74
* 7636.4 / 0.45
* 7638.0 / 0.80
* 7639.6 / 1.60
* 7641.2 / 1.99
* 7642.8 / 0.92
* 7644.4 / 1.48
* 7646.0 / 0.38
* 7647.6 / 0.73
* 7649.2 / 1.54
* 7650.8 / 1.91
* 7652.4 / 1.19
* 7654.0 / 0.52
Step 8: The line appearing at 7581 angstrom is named [S II]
